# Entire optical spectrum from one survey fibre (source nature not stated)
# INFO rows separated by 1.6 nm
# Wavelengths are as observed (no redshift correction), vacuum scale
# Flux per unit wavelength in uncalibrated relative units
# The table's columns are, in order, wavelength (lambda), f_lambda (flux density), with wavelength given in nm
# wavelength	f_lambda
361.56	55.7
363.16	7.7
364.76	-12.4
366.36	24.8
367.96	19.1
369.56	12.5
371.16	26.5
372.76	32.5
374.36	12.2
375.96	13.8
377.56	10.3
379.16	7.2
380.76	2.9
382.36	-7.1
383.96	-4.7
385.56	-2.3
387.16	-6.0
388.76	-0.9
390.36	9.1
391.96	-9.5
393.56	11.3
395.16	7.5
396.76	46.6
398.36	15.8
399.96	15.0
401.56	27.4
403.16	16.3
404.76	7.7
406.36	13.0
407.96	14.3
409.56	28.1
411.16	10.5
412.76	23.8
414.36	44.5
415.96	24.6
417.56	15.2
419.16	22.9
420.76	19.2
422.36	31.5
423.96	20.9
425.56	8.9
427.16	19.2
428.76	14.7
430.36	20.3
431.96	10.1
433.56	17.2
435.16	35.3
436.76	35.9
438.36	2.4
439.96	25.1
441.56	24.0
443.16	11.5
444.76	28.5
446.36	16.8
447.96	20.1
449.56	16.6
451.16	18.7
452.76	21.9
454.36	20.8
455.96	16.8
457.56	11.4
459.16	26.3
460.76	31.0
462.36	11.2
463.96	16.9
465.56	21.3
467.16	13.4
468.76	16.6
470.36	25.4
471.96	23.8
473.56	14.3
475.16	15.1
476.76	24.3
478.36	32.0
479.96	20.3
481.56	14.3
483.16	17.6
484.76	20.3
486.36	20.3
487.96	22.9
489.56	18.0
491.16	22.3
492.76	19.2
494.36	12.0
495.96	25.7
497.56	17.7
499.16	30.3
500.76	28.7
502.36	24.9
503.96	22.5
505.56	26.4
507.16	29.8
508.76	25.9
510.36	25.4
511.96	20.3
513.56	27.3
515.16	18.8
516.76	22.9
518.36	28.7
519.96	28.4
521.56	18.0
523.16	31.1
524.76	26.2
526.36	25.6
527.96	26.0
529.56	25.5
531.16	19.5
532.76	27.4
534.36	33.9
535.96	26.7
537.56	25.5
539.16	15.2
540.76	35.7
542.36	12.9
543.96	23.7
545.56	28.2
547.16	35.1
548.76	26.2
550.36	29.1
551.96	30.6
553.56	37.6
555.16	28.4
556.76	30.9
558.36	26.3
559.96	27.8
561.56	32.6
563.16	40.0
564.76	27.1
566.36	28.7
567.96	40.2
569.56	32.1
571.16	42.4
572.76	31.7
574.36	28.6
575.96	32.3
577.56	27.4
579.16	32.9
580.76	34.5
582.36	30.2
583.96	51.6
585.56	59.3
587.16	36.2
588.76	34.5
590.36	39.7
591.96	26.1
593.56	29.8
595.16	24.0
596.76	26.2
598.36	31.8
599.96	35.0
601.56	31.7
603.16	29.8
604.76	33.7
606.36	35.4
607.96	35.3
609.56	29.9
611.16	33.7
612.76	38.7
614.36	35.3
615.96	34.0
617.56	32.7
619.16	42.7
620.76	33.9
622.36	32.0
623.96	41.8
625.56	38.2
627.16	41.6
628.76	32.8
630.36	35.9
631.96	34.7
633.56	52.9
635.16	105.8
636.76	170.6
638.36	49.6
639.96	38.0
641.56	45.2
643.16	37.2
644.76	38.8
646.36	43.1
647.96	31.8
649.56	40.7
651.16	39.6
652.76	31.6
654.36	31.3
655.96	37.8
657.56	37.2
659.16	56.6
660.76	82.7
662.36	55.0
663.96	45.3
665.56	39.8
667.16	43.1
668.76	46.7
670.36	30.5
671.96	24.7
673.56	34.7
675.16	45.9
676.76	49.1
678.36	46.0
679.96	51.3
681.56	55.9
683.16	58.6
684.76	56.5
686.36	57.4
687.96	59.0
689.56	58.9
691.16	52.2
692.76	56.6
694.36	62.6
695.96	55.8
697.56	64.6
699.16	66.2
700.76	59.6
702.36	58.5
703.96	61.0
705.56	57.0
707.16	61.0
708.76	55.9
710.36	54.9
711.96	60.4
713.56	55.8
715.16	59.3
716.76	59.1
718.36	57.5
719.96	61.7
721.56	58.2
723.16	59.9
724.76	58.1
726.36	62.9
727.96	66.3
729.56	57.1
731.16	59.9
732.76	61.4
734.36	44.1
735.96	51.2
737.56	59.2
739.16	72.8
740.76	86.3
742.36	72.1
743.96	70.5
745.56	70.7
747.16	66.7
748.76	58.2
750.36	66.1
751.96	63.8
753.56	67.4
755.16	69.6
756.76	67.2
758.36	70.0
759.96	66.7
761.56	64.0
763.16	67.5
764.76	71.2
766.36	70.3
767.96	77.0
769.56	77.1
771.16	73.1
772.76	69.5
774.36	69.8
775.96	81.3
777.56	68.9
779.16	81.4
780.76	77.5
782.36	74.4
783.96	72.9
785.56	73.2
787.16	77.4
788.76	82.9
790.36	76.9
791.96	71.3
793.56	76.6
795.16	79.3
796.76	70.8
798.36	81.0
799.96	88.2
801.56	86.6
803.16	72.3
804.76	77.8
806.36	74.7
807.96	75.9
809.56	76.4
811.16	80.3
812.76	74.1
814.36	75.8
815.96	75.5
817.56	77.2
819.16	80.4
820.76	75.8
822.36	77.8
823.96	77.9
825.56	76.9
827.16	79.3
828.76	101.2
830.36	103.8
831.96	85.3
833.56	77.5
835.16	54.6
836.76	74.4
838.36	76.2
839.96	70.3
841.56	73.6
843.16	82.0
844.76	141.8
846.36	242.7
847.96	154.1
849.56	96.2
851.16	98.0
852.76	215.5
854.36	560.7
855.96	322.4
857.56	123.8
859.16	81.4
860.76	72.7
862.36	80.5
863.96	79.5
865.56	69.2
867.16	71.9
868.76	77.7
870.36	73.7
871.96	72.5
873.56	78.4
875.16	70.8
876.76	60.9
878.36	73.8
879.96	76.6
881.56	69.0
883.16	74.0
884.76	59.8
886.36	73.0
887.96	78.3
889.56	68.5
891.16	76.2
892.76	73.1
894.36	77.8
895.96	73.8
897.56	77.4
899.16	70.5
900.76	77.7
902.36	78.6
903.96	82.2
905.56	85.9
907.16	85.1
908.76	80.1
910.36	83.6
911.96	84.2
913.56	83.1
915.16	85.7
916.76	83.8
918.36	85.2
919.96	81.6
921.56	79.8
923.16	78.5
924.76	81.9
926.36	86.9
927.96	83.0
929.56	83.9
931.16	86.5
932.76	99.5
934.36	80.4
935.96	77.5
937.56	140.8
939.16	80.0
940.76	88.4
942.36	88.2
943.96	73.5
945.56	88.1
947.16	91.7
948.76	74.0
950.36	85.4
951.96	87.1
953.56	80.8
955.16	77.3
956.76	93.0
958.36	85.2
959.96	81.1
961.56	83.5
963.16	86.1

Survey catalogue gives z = 0.706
